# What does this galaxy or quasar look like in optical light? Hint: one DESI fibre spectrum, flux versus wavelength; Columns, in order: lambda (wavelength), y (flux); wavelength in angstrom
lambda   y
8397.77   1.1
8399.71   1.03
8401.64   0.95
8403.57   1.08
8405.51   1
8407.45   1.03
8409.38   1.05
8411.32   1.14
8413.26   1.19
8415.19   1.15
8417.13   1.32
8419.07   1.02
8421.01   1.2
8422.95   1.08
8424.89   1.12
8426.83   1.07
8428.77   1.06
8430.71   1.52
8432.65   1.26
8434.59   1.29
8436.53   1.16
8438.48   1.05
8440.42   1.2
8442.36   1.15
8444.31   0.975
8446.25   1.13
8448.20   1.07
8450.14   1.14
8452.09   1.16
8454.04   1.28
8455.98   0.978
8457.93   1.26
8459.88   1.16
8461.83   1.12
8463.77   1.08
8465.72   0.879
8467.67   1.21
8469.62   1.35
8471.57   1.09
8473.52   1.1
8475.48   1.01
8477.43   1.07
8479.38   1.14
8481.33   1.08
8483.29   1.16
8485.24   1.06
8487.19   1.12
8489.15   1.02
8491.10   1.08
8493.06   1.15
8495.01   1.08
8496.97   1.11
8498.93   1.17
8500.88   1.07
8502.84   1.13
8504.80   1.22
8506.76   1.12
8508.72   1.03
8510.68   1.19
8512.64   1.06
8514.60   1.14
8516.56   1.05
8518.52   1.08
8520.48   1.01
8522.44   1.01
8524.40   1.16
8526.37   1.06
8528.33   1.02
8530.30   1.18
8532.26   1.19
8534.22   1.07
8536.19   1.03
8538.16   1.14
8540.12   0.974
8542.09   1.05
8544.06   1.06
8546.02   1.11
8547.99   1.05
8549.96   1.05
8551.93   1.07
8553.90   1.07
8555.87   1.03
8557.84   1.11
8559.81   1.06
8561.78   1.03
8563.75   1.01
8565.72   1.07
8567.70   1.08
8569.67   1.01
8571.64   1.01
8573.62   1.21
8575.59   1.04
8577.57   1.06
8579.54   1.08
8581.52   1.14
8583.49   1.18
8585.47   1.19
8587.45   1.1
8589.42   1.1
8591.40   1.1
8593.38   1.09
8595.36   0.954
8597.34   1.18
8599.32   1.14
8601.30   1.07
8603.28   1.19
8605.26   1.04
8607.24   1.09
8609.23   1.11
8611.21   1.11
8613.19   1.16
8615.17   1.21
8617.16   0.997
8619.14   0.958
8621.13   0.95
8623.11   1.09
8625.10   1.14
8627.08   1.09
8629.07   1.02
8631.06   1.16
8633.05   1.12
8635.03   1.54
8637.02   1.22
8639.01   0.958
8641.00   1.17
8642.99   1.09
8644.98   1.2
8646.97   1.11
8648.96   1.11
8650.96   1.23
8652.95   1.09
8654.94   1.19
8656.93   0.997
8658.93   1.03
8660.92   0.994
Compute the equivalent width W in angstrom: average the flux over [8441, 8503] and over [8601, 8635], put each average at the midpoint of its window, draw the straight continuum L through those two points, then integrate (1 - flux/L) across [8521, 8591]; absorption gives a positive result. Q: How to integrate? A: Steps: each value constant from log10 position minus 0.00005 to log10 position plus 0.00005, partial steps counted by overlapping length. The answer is 1.7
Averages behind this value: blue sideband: 1.11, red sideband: 1.1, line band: 1.08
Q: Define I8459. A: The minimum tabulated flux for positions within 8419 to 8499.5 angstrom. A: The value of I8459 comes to 0.879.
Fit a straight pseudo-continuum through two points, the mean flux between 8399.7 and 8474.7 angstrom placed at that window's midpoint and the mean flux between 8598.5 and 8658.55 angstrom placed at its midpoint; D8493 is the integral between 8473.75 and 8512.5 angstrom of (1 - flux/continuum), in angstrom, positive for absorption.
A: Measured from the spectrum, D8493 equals 0.8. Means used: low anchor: 1.13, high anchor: 1.12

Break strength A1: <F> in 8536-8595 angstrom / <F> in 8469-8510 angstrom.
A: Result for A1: 0.97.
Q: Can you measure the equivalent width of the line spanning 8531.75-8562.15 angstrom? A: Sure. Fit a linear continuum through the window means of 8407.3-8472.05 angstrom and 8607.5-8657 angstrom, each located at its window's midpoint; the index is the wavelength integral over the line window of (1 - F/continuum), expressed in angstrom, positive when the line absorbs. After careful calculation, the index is 1.78 angstrom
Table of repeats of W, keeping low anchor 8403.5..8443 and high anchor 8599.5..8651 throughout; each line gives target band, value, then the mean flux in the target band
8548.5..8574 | 1.6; 1.06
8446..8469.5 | 0.3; 1.13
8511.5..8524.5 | 0.8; 1.07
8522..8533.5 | 0.3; 1.11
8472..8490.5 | 0.9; 1.08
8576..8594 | 0.2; 1.11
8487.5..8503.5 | 0.5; 1.1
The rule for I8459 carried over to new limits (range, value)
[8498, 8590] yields 0.974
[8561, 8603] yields 0.954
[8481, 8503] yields 1.02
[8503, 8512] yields 1.03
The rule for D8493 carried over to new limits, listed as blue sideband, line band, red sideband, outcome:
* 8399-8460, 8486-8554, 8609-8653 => 2.4 angstrom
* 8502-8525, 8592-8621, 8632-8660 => 1.1 angstrom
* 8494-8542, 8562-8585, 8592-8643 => 0.4 angstrom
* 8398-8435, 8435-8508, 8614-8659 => 0.7 angstrom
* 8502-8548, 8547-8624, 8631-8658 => 2.8 angstrom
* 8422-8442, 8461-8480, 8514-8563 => 0.6 angstrom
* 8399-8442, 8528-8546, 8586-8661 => 0.6 angstrom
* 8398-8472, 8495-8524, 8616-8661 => 0.6 angstrom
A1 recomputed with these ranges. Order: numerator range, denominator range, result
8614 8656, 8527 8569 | 1.05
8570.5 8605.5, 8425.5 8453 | 0.95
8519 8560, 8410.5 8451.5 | 0.93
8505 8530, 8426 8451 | 0.93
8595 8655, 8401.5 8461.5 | 0.98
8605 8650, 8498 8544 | 1.02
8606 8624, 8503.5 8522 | 0.98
